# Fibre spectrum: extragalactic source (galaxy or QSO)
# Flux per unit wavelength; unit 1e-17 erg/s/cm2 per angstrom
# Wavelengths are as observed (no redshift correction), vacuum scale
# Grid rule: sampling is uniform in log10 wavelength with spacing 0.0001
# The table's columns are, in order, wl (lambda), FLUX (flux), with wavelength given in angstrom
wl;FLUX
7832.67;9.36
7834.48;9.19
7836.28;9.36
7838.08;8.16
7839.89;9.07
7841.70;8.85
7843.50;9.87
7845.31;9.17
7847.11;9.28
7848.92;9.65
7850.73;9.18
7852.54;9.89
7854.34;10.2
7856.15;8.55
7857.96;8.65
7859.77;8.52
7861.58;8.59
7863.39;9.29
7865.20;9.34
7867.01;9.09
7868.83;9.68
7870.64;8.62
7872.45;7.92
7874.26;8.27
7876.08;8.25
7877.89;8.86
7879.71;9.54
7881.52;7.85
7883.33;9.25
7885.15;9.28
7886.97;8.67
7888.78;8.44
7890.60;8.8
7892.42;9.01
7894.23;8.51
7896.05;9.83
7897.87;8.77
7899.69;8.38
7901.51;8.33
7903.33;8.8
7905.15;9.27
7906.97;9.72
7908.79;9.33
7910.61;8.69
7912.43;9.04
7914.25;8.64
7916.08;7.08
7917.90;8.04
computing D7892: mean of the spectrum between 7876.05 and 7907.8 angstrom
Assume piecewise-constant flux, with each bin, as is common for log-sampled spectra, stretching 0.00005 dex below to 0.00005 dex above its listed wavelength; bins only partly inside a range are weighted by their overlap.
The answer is 8.88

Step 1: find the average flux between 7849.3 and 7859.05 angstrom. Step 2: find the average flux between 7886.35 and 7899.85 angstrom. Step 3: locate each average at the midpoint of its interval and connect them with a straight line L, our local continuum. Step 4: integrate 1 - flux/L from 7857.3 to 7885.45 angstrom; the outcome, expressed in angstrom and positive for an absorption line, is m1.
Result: 0.9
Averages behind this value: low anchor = 9.3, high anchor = 8.83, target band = 8.8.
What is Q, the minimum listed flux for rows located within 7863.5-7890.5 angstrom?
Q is 7.85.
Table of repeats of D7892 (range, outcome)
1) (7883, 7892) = 8.86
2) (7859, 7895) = 8.79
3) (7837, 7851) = 9.15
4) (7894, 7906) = 8.85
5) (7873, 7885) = 8.69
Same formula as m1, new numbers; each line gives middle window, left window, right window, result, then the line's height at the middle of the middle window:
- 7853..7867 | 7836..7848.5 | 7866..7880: -0.2 angstrom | 8.9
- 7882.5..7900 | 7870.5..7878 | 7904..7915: -0.4 angstrom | 8.7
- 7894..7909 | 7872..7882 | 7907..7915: -0.2 angstrom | 8.88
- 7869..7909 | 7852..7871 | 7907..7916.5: 0.5 angstrom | 8.92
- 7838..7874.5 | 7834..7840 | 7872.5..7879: -1.7 angstrom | 8.67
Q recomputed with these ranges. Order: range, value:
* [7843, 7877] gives 7.92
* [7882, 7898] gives 8.44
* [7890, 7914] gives 8.33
